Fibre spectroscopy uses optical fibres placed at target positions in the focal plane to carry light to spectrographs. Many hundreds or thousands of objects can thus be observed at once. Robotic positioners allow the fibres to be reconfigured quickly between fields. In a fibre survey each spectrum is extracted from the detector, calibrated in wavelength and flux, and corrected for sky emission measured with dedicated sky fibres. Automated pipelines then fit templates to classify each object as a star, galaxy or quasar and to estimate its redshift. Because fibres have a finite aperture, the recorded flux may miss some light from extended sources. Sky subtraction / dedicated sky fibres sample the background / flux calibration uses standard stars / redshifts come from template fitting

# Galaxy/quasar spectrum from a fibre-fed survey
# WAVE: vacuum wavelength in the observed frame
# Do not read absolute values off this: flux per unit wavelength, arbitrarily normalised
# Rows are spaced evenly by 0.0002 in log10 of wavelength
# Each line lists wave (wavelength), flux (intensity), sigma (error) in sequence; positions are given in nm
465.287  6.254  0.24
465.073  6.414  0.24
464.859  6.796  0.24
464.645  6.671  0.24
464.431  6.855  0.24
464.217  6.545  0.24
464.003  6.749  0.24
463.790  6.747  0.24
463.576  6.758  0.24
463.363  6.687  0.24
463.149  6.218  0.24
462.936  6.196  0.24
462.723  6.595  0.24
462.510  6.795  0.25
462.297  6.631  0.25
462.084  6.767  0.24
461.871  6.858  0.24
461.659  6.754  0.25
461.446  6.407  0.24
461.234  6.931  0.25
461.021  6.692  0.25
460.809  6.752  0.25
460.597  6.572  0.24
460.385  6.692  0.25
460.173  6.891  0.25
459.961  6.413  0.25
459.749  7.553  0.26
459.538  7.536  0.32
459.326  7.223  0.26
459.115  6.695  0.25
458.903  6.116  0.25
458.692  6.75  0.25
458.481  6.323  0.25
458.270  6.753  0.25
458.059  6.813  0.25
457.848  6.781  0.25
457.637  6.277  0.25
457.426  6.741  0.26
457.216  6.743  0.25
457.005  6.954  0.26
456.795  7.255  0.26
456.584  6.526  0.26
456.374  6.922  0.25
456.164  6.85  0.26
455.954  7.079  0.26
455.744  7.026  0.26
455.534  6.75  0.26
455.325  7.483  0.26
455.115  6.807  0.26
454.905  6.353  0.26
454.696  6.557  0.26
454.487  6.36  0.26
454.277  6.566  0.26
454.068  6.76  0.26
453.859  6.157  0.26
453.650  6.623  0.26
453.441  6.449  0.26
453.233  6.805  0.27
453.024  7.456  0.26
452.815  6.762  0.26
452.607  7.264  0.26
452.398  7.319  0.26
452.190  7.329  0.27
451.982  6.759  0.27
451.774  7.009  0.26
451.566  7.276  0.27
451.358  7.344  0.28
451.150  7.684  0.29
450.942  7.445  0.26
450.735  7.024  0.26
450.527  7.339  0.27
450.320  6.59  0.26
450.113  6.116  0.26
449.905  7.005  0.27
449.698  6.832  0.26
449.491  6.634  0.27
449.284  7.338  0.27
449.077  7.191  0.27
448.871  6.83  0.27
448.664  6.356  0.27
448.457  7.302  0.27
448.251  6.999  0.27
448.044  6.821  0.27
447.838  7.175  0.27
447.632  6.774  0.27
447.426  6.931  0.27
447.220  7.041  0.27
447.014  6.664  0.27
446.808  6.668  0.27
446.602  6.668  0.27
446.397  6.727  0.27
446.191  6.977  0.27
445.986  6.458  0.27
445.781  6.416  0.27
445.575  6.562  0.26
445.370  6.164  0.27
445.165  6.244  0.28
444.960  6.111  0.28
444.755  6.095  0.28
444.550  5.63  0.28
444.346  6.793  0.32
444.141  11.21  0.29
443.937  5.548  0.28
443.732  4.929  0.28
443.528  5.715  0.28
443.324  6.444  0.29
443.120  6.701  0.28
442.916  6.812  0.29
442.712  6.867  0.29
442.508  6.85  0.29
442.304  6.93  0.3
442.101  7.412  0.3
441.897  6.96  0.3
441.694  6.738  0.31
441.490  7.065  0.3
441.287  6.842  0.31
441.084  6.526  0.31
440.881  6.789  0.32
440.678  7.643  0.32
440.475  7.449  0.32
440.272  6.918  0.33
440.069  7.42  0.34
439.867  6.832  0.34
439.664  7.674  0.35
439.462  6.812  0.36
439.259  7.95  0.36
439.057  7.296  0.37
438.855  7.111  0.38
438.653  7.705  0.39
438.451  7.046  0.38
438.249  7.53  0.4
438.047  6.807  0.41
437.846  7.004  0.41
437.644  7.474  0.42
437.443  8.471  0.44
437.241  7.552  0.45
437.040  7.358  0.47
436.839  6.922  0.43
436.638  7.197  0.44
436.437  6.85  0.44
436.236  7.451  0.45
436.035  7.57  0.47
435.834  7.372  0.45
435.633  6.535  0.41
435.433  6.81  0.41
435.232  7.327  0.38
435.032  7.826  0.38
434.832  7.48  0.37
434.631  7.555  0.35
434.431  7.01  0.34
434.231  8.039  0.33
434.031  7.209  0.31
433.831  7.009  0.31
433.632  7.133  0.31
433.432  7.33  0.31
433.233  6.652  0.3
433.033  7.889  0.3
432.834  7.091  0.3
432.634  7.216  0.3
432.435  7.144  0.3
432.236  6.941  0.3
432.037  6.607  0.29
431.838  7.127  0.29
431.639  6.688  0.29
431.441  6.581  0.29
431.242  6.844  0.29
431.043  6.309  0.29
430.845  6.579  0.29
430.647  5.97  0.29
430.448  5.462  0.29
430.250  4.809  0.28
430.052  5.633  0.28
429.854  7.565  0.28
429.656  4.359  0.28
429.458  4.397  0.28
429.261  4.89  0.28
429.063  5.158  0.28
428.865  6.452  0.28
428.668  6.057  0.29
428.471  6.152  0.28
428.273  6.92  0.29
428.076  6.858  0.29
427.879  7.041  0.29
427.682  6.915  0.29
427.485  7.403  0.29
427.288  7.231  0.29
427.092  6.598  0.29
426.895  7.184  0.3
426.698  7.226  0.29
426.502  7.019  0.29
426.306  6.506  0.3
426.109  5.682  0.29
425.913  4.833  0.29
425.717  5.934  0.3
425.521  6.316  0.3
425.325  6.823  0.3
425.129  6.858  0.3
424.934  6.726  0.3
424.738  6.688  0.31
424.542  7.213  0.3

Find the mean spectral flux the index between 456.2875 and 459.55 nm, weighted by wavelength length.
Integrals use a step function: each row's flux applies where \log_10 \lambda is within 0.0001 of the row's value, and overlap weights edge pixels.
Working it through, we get 6.75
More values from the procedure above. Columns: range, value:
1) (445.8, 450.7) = 6.84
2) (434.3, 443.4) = 7.18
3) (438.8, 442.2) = 7.14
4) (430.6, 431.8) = 6.55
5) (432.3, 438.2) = 7.29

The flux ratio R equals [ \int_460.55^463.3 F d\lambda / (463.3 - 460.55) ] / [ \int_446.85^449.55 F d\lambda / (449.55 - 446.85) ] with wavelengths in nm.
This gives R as 1.0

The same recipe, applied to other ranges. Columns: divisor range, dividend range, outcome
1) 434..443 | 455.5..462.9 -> 0.94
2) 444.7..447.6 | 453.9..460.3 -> 1.03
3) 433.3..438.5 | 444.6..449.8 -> 0.92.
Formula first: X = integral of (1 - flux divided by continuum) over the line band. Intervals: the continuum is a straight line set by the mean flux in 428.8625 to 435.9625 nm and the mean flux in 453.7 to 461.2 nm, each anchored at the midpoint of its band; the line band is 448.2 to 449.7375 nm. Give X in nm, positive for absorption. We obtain -0.05 nm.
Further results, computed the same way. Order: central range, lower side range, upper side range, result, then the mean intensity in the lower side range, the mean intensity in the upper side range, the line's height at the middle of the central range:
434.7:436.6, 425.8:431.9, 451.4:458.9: -0.25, 6.27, 6.81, 6.41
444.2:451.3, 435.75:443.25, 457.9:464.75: 0.22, 7.18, 6.72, 7.01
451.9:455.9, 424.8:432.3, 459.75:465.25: -0.15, 6.33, 6.67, 6.58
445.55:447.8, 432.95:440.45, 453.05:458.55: 0.09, 7.3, 6.73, 7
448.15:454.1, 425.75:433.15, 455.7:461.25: -0.23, 6.41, 6.8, 6.71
